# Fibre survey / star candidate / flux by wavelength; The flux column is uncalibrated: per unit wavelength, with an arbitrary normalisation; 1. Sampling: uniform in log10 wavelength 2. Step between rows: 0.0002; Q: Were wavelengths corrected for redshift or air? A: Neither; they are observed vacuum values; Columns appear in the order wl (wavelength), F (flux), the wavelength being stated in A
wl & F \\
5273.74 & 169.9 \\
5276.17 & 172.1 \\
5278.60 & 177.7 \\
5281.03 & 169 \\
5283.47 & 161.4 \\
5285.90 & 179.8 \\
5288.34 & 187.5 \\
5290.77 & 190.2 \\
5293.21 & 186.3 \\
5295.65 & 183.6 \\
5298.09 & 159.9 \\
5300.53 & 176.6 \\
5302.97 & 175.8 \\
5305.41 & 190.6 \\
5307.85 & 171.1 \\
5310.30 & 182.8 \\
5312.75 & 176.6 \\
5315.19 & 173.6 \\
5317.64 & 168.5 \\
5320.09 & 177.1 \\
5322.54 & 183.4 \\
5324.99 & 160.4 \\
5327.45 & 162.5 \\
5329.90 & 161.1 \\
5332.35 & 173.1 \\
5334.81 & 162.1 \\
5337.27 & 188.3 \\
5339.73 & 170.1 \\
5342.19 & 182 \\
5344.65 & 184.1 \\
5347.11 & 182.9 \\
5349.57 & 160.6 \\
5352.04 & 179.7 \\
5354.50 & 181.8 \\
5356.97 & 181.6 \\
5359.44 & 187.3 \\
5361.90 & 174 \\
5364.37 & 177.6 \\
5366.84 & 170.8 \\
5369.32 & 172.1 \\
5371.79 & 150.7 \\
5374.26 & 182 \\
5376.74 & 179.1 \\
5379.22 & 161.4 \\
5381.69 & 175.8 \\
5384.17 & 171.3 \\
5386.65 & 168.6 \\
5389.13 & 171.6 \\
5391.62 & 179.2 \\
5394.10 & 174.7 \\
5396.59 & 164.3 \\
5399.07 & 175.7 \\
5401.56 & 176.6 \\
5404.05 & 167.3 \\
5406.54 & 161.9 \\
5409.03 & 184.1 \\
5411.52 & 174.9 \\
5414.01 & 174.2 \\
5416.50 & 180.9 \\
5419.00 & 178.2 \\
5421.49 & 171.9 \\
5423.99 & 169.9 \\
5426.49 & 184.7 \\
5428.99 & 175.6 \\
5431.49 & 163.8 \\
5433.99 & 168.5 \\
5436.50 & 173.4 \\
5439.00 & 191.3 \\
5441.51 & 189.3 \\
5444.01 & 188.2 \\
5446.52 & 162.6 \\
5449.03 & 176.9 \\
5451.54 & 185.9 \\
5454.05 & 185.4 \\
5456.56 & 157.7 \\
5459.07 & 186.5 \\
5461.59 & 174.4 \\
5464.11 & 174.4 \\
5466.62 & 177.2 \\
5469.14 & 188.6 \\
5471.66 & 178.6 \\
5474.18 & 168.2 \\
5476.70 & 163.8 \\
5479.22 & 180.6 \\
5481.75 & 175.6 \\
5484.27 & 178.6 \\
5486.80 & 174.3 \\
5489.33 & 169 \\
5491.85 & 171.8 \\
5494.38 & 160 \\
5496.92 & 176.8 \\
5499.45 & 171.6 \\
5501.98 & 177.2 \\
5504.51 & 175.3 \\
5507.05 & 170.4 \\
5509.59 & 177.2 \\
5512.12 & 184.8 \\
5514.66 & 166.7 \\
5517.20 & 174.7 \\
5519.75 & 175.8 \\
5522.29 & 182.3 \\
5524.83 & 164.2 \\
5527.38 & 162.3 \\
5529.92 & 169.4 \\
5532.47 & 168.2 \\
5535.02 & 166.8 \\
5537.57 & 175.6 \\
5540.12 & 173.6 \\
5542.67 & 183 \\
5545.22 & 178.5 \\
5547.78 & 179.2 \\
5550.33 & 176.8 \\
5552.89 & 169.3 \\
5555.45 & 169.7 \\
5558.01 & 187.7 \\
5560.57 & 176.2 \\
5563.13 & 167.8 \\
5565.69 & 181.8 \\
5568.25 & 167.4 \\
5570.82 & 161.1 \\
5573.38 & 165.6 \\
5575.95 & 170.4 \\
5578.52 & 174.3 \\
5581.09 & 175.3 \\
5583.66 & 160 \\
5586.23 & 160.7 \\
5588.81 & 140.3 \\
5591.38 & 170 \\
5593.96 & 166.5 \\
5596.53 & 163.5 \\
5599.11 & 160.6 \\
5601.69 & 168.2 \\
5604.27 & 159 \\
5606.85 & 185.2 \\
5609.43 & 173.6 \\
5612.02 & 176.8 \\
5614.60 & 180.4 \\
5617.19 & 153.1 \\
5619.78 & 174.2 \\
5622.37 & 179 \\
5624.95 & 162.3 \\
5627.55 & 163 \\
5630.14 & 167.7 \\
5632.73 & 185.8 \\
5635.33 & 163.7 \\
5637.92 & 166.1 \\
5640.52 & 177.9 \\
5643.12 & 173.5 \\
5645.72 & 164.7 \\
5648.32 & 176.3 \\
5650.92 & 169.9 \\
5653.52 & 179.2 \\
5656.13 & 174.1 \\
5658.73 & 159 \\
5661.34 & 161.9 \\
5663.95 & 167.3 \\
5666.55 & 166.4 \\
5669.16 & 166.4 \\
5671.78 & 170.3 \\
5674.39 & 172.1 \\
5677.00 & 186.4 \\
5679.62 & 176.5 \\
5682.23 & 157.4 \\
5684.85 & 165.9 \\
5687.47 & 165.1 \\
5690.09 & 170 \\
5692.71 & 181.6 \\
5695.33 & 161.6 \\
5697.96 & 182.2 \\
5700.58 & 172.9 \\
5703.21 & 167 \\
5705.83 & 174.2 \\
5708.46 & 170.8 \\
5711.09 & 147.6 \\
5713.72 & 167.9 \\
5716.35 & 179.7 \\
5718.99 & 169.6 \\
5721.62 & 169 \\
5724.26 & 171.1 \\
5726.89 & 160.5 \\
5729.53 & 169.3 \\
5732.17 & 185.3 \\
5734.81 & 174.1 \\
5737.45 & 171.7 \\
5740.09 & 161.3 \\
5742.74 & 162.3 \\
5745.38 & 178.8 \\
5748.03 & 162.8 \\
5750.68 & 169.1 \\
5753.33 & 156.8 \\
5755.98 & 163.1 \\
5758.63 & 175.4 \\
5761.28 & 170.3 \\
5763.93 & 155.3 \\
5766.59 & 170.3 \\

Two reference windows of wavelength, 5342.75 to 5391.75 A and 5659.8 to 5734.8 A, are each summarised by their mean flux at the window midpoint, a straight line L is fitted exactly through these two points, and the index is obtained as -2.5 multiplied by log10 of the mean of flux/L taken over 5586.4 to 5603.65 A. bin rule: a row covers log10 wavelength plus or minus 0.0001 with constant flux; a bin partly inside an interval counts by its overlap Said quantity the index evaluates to 0.07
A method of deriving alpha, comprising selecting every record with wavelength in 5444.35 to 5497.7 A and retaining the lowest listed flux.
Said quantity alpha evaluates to 157.7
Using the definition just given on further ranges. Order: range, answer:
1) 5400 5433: 161.9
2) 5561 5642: 140.3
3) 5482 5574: 160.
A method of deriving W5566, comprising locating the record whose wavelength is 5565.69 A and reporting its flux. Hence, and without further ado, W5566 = 181.8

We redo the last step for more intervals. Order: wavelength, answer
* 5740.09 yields 161.3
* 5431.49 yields 163.8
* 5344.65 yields 184.1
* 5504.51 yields 175.3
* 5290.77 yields 190.2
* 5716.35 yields 179.7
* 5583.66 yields 160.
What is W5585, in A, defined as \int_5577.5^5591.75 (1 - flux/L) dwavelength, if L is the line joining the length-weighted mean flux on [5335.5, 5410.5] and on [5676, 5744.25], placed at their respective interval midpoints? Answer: 0.7 A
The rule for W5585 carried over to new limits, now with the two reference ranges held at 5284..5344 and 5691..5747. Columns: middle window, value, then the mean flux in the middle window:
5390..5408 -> 0.3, 171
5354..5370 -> -0.2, 178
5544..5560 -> -0.4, 177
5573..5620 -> 1.3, 167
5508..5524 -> -0.3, 176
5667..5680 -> -0.2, 174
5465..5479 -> -0.2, 176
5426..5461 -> -0.7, 178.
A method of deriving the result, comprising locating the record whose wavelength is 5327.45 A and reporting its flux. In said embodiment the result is 162.5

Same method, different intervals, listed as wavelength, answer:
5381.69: 175.8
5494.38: 160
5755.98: 163.1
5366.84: 170.8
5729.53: 169.3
